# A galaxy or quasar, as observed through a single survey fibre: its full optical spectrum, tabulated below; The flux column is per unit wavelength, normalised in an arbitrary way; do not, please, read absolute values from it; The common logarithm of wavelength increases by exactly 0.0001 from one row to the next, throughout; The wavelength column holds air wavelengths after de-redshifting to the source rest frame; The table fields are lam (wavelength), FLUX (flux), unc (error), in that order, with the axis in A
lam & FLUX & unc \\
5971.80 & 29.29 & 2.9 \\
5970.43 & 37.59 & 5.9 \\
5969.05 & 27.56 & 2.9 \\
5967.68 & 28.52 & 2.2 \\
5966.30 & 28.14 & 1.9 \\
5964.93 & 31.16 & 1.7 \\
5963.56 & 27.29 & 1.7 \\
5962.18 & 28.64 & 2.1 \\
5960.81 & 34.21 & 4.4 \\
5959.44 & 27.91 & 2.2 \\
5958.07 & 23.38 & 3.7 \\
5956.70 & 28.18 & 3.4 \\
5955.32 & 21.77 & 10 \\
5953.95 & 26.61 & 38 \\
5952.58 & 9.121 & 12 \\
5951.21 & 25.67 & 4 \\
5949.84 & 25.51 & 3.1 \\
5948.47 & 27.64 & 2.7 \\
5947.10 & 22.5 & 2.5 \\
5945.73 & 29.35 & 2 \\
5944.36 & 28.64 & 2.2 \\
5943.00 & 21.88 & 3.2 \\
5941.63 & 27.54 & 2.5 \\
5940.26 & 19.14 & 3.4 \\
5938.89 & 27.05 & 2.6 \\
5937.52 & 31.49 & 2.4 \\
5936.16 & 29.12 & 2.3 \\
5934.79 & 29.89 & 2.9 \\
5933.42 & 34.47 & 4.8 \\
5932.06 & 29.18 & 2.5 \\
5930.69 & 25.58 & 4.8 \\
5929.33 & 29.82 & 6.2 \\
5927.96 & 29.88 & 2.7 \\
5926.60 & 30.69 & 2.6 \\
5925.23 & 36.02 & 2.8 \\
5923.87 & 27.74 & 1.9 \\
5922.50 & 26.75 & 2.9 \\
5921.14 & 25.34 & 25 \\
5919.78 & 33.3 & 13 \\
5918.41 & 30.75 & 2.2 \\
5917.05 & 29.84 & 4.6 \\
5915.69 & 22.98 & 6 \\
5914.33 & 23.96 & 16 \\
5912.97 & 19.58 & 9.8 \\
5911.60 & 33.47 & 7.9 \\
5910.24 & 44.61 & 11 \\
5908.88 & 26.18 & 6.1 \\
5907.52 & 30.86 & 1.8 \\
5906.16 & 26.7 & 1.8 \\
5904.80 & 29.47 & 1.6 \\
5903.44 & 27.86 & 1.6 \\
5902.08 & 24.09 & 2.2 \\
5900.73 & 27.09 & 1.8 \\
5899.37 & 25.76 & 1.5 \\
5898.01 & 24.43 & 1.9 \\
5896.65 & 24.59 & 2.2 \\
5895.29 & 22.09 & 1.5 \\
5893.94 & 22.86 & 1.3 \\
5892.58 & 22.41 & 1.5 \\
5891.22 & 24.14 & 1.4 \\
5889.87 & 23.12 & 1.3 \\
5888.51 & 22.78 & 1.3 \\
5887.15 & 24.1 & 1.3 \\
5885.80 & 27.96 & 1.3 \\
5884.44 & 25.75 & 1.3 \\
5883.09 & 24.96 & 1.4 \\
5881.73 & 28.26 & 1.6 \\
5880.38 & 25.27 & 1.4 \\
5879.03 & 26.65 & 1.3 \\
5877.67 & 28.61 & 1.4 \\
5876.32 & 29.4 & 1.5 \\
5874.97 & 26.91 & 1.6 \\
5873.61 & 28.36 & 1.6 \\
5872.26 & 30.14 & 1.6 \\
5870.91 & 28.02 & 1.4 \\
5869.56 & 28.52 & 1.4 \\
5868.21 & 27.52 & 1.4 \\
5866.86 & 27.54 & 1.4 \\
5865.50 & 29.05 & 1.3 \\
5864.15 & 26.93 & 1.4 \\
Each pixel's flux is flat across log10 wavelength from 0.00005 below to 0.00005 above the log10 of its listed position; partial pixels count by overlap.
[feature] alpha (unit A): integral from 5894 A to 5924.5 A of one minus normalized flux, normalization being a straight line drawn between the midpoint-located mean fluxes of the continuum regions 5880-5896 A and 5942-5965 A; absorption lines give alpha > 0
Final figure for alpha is -3.2 A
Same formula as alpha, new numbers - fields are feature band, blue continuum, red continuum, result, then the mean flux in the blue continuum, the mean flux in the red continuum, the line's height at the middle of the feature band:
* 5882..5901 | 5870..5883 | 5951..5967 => 2.1 A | 27.8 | 26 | 27.5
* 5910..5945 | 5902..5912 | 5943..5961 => -0.6 A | 30.7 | 25.1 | 28.1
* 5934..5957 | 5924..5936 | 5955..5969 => 3.1 A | 30.5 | 28.1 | 29.3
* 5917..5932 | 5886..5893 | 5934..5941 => -1.8 A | 23.7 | 27.4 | 26.4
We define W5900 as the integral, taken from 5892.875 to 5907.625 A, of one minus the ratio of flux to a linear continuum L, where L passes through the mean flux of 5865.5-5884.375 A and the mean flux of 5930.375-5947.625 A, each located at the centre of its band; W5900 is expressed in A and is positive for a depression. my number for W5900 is 1.01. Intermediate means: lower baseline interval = 27.7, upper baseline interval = 27.5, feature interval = 25.7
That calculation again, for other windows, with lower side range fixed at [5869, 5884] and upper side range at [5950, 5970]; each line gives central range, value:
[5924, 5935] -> -1.5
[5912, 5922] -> 0.1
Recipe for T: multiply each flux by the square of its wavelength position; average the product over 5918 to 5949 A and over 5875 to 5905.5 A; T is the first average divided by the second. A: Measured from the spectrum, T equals 1.13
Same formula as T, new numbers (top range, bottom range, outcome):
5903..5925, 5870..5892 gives 1.10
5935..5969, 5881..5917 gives 1.02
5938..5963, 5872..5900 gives 1.01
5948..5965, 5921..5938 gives 0.87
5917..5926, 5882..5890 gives 1.21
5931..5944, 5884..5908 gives 1.11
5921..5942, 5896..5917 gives 1.06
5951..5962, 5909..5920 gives 0.85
